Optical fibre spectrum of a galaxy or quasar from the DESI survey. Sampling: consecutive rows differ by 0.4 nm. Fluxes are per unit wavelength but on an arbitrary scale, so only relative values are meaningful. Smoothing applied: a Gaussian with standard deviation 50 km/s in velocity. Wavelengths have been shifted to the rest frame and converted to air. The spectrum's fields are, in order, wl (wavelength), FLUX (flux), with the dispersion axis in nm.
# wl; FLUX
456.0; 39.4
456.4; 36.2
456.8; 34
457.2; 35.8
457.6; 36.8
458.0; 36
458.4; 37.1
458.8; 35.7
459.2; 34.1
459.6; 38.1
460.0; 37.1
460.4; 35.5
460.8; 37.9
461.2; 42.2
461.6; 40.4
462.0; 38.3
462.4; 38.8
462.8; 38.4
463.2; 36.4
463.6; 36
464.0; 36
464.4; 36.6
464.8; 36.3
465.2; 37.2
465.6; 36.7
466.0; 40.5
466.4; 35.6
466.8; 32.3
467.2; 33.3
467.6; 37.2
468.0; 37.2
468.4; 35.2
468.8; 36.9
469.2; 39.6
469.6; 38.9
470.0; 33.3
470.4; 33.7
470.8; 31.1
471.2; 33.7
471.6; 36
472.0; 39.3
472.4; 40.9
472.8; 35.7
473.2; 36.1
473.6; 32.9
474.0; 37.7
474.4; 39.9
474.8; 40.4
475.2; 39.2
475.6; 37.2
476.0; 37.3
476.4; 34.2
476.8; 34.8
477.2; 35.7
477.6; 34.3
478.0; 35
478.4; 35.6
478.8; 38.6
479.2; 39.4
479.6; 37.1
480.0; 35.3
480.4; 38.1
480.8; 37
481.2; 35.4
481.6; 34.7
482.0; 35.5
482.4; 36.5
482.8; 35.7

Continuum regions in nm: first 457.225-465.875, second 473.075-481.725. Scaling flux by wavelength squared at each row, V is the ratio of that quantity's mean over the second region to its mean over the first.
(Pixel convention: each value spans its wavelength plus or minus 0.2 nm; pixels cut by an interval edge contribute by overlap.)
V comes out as 1.05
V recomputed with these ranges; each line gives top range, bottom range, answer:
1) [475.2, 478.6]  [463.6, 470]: 1.02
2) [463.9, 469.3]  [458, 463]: 0.99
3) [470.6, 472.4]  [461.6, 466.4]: 0.98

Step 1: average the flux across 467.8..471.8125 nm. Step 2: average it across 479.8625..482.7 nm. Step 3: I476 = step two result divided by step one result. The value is 1.0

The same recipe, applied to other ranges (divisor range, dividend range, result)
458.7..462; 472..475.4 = 1.01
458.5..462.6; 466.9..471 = 0.94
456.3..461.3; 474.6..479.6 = 1.01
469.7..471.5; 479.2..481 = 1.11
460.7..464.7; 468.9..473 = 0.95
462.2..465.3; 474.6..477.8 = 0.99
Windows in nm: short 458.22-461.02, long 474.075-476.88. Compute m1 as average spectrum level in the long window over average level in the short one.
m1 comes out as 1.0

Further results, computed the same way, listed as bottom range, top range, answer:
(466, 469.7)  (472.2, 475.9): 1.04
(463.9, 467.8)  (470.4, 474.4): 1.00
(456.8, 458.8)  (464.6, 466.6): 1.03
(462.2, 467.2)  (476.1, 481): 0.99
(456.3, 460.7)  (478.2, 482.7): 1.02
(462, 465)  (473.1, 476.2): 1.02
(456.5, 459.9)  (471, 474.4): 1.02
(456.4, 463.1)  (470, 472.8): 0.96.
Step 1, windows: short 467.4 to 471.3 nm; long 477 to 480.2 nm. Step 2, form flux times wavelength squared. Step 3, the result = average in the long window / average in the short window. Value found 1.06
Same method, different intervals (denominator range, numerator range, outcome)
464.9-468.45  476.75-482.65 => 1.06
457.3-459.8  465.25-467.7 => 1.03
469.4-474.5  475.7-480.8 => 1.04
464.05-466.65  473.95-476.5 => 1.08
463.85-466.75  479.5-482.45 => 1.05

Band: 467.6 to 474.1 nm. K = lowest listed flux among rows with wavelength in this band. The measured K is 31.1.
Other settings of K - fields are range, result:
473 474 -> 32.9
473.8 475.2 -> 37.7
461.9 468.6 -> 32.3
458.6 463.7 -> 34.1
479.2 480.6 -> 35.3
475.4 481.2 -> 34.2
